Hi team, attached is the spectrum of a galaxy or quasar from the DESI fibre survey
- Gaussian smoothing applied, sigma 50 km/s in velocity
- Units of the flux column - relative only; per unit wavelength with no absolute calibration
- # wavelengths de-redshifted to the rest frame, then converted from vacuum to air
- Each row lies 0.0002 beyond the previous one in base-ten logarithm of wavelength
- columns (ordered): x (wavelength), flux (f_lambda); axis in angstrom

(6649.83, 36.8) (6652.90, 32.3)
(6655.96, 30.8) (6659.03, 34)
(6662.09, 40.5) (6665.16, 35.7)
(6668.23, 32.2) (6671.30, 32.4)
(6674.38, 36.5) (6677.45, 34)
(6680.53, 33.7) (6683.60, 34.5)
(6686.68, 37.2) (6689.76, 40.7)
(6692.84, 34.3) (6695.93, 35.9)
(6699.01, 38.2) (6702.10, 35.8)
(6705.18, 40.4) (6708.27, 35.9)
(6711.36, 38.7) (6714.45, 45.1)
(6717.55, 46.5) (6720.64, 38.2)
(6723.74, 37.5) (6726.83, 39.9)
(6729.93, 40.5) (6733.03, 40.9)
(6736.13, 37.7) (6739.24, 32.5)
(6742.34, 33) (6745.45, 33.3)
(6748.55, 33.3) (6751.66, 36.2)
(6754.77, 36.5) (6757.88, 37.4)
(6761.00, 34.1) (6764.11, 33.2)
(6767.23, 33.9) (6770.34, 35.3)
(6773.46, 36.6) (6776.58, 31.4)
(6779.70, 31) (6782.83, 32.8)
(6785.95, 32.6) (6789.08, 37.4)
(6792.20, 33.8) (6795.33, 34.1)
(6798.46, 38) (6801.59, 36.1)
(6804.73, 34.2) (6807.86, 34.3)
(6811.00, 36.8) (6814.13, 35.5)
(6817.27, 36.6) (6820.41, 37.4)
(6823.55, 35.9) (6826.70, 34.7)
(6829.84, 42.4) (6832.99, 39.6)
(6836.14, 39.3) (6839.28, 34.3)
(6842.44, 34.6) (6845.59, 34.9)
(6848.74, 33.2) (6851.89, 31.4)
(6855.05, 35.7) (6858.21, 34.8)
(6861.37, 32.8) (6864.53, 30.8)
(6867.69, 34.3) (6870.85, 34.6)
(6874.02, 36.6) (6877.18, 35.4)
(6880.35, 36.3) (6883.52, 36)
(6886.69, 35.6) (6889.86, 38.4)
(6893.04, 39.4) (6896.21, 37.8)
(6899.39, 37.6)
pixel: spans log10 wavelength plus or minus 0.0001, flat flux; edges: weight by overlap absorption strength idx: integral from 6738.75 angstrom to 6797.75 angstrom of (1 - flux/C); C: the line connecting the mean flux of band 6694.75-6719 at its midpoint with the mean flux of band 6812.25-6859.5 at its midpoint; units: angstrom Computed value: 5.7 angstrom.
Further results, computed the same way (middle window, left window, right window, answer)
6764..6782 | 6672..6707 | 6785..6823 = 1.1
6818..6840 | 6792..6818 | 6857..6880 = -1.7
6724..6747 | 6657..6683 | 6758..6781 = -1.8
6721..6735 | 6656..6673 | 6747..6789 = -2.1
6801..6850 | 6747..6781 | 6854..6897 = -1.7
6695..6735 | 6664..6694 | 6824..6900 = -4.8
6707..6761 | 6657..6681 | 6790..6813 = -4.0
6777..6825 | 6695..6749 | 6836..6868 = 0.7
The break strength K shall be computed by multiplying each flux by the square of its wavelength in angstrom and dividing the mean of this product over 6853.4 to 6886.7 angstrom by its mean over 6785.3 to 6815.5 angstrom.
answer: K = 1.00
